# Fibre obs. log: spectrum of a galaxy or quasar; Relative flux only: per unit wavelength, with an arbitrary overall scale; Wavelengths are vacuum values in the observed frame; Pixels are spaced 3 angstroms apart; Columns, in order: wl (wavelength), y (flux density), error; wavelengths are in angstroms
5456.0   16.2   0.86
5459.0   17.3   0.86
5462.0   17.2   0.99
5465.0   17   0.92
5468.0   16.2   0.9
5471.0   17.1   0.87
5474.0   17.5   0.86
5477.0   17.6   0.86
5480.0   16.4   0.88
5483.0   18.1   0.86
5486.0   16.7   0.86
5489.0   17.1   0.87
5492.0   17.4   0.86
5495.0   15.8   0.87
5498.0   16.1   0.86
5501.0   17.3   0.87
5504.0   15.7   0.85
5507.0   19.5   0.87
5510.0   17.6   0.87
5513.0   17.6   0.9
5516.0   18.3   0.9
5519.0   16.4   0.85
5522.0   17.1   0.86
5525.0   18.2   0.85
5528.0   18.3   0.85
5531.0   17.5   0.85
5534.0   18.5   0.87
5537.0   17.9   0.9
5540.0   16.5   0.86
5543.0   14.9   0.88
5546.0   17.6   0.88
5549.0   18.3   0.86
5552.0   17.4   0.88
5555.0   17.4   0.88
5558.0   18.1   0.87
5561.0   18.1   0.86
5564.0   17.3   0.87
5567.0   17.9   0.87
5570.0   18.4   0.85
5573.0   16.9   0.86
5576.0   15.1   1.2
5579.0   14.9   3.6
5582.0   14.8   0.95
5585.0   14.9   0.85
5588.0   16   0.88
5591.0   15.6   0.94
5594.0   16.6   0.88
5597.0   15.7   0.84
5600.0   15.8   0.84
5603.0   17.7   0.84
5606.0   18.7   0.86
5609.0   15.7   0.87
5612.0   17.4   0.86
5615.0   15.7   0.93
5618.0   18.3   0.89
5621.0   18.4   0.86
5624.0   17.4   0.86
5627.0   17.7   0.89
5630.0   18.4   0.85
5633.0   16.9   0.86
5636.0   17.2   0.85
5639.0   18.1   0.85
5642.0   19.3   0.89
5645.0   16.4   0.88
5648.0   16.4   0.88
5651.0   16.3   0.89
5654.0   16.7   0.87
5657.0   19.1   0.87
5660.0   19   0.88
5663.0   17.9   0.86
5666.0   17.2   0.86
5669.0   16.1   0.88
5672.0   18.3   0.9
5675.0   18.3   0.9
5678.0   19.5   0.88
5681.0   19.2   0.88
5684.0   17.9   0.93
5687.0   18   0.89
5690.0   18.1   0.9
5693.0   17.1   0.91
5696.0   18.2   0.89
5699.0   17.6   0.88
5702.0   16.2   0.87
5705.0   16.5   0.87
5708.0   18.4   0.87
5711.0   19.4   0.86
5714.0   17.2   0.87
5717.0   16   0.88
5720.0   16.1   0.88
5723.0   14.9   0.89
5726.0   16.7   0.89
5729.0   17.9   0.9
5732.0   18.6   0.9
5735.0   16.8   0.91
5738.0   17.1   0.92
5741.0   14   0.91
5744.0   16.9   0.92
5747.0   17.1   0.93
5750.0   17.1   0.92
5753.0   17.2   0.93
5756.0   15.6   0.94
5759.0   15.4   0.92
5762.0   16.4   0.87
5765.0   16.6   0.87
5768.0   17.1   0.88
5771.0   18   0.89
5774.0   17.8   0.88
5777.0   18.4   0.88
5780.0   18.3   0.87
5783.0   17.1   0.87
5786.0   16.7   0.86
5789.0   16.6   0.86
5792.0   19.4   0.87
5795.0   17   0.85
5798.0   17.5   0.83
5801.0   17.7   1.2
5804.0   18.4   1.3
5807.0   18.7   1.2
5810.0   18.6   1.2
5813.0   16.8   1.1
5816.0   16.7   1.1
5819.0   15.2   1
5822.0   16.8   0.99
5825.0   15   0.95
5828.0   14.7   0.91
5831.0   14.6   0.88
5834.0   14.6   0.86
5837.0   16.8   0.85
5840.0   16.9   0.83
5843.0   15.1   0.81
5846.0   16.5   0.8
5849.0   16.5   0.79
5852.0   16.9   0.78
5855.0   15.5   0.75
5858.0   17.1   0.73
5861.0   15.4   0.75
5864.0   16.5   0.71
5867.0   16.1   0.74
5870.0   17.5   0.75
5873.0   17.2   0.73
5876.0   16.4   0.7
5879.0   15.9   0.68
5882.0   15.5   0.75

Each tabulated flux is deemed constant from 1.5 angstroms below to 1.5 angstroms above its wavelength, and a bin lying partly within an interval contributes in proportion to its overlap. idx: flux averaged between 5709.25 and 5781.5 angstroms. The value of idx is 16.9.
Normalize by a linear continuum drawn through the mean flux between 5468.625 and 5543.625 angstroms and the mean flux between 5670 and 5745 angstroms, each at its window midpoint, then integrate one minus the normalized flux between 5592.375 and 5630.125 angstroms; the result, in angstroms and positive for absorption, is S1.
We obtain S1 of 0.4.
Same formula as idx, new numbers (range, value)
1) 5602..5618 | 17.1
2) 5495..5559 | 17.4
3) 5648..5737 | 17.5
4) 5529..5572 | 17.6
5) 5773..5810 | 17.8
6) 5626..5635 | 17.6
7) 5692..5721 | 17.3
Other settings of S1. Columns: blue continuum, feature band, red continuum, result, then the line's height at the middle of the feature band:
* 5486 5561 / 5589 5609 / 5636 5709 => 1.1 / 17.5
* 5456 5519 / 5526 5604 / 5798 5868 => 0.6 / 17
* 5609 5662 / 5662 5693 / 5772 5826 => -0.9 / 17.5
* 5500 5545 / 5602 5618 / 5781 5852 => 0.1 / 17.2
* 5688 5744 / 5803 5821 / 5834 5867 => -1.0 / 16.5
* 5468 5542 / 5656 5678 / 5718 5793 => -1.3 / 17.1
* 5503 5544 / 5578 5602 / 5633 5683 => 2.8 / 17.6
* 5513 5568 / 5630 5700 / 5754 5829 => -1.9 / 17.3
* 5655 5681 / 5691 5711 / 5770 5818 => 0.6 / 18.1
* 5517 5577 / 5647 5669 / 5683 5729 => -0.2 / 17.3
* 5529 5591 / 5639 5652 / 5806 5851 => -0.4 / 16.7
